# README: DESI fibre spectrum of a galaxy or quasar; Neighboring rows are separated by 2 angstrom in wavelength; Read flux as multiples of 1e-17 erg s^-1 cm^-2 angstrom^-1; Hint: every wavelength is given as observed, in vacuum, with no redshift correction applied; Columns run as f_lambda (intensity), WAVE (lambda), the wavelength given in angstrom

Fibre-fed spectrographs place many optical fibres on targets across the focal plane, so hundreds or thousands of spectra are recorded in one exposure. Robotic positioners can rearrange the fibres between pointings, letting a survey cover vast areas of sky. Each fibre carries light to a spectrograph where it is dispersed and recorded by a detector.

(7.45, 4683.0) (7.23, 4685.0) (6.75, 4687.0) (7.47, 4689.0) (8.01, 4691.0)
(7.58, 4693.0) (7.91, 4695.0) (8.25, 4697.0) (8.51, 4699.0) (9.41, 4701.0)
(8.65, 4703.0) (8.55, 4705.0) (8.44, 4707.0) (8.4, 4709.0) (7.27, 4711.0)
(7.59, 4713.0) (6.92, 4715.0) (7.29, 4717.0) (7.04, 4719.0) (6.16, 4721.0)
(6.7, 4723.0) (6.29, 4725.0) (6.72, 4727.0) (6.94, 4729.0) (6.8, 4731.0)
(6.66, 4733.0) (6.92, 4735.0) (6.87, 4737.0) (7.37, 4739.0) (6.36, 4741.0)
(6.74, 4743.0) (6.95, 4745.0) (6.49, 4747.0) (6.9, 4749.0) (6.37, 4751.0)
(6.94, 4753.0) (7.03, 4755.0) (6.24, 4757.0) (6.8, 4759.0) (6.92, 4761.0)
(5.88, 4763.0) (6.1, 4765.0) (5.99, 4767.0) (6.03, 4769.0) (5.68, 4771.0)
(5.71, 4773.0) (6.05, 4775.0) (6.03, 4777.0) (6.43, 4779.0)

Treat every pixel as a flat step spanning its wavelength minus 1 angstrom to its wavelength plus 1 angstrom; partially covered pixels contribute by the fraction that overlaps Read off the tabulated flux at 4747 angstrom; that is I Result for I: 6.49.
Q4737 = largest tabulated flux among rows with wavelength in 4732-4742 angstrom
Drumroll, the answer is 7.37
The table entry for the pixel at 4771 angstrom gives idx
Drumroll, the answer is 5.68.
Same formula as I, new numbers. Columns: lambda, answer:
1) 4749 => 6.9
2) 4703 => 8.65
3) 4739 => 7.37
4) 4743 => 6.74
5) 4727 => 6.72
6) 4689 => 7.47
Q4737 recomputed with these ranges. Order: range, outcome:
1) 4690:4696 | 8.01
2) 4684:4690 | 7.47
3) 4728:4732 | 6.94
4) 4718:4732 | 7.04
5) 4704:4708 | 8.55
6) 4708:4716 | 8.4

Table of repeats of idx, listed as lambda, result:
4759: 6.8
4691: 8.01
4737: 6.87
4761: 6.92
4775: 6.05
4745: 6.95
